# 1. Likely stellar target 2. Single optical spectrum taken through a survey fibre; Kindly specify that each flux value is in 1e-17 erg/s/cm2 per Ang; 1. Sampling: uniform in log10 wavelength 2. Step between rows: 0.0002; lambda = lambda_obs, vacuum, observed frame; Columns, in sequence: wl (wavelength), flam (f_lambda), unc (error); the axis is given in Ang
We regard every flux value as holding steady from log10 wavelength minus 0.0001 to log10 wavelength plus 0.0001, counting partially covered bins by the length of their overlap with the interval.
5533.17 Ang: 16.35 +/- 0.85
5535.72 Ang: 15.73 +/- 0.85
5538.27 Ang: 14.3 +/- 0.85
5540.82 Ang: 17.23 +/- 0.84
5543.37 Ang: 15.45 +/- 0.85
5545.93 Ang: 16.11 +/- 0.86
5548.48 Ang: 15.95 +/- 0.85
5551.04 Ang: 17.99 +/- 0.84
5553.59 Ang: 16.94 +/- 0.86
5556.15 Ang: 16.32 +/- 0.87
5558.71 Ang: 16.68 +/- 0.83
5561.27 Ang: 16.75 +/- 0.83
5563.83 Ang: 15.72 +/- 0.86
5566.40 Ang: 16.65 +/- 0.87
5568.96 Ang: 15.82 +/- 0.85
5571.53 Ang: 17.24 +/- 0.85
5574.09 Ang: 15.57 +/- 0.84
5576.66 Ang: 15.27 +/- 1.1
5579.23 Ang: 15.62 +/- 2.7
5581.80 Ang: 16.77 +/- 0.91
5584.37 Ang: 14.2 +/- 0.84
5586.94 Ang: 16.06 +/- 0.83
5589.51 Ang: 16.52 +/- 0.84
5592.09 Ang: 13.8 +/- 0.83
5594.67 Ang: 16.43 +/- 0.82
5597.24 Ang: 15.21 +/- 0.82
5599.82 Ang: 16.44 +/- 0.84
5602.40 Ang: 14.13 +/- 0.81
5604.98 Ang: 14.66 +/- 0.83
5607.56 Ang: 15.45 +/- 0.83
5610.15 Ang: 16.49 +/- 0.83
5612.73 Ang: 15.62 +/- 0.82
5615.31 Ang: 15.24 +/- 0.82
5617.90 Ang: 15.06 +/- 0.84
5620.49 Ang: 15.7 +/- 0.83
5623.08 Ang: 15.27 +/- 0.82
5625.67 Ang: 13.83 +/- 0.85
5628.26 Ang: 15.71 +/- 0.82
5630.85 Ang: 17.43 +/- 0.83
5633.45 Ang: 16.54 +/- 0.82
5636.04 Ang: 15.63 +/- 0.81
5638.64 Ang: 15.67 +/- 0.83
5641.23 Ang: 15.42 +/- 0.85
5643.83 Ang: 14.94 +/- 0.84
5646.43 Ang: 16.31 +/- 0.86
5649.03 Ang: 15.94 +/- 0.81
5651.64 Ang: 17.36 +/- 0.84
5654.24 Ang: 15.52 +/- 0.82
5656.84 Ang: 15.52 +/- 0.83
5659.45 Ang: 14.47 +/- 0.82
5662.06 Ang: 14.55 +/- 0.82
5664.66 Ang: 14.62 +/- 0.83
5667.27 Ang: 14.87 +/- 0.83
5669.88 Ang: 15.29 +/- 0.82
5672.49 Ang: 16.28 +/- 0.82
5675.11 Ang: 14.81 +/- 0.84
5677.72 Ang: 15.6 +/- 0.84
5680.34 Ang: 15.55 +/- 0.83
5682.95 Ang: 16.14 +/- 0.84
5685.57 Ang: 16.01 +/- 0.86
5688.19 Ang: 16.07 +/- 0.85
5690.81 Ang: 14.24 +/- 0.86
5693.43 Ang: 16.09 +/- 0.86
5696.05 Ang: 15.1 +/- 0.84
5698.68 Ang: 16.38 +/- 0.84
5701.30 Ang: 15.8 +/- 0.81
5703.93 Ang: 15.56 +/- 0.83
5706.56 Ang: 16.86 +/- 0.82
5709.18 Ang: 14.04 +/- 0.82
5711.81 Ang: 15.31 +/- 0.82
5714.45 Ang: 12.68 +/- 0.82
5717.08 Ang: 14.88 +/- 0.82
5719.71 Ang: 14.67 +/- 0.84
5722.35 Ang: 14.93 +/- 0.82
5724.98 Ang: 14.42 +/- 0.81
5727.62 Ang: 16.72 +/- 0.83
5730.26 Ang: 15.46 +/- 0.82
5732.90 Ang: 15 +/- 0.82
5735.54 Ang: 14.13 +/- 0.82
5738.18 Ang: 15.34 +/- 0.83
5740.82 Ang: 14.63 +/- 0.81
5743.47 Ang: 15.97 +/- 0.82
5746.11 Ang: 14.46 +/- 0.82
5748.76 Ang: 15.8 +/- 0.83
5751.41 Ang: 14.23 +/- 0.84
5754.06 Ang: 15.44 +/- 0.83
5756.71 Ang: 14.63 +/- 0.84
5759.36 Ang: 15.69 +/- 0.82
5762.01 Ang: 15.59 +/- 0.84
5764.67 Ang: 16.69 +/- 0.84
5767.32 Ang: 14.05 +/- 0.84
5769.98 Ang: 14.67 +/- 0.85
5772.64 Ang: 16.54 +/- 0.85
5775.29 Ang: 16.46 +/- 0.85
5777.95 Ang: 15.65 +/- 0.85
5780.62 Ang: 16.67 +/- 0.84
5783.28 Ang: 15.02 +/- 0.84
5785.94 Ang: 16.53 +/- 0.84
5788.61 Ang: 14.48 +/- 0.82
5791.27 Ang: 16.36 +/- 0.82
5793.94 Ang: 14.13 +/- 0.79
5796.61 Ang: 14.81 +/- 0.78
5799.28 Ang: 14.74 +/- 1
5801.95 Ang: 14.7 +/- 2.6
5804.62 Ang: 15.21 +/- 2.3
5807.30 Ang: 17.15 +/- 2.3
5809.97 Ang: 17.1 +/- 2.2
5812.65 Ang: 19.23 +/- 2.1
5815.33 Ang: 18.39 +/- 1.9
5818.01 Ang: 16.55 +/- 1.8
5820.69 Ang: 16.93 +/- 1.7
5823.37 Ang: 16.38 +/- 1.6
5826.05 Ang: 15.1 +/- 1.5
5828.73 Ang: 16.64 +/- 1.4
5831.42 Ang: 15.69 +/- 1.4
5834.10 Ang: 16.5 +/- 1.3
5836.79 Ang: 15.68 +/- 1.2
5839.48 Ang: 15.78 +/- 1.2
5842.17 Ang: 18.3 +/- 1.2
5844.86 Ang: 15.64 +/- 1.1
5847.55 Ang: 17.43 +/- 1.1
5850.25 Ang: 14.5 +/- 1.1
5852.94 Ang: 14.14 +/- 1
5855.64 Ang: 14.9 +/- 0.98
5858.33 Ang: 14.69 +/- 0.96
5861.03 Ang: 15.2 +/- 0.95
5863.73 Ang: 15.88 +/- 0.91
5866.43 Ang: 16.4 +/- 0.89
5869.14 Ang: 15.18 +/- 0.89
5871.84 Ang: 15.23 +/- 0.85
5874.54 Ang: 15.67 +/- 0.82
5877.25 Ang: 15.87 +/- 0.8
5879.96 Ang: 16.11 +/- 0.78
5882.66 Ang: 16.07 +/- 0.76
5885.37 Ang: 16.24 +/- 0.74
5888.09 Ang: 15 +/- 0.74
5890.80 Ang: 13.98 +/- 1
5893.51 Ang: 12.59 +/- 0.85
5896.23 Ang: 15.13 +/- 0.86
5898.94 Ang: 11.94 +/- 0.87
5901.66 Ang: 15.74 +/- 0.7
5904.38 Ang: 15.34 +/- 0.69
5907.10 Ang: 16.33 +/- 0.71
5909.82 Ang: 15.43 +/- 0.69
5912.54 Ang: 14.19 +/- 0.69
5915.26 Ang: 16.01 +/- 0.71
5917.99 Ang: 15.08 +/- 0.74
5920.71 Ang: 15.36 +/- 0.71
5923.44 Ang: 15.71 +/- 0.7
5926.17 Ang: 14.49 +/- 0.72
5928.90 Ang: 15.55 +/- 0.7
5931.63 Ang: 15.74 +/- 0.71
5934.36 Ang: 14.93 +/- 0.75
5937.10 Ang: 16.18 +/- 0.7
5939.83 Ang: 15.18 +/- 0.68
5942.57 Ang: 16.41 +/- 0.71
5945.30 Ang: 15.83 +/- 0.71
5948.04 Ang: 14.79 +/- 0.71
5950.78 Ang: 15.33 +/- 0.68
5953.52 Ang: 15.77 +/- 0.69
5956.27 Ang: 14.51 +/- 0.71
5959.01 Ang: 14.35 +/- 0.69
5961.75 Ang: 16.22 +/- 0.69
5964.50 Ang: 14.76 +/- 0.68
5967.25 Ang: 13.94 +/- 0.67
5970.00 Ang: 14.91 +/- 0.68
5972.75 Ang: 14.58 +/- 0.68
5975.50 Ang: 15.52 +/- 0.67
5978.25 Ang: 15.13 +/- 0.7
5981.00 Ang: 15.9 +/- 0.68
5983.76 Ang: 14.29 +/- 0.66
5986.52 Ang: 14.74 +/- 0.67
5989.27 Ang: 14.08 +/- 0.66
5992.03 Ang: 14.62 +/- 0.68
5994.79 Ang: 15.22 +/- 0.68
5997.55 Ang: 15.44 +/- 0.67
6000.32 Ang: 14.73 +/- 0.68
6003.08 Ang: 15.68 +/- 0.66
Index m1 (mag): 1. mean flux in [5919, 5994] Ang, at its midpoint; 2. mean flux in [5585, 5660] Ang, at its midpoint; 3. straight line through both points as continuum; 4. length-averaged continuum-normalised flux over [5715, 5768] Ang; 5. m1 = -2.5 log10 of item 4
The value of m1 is 0.02 mag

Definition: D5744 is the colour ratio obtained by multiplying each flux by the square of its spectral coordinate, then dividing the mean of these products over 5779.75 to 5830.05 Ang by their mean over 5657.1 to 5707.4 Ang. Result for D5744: 1.1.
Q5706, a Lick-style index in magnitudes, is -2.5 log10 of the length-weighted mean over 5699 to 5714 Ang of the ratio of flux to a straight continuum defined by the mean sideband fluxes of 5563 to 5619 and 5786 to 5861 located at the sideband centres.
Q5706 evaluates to 0.03 mag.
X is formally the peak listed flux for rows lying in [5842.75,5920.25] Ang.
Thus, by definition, 17.43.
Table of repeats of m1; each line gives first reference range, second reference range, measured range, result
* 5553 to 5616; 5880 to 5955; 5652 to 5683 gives 0.03 mag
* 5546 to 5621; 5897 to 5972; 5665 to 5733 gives 0.02 mag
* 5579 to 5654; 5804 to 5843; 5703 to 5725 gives 0.09 mag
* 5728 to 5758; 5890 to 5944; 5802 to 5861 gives -0.08 mag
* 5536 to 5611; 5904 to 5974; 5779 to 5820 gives -0.04 mag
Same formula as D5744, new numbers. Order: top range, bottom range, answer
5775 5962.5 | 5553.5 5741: 1.08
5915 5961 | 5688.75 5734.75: 1.09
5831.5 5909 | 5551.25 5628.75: 1.08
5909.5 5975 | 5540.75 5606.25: 1.08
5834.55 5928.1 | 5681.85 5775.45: 1.06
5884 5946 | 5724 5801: 1.04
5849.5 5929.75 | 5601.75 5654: 1.06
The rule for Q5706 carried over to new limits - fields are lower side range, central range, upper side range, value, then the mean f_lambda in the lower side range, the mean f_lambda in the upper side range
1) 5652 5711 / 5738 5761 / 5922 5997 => 0.018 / 15.5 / 15.1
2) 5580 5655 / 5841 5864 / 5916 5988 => -0.019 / 15.6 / 15.2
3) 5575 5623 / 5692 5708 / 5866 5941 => -0.038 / 15.5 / 15.2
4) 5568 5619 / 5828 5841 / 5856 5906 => -0.060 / 15.6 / 15.1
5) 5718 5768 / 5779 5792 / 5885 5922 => -0.049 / 15.2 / 14.8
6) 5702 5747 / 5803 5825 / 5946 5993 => -0.141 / 15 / 14.9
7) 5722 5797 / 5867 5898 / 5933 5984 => 0.006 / 15.3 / 15.2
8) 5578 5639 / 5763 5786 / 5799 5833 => 0.037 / 15.6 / 16.5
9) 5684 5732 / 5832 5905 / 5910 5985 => -0.010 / 15.3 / 15.2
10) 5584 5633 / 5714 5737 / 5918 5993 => 0.037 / 15.5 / 15.1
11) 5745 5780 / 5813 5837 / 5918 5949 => -0.078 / 15.4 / 15.5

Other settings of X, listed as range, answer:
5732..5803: 16.69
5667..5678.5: 16.28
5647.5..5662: 17.36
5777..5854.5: 19.23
